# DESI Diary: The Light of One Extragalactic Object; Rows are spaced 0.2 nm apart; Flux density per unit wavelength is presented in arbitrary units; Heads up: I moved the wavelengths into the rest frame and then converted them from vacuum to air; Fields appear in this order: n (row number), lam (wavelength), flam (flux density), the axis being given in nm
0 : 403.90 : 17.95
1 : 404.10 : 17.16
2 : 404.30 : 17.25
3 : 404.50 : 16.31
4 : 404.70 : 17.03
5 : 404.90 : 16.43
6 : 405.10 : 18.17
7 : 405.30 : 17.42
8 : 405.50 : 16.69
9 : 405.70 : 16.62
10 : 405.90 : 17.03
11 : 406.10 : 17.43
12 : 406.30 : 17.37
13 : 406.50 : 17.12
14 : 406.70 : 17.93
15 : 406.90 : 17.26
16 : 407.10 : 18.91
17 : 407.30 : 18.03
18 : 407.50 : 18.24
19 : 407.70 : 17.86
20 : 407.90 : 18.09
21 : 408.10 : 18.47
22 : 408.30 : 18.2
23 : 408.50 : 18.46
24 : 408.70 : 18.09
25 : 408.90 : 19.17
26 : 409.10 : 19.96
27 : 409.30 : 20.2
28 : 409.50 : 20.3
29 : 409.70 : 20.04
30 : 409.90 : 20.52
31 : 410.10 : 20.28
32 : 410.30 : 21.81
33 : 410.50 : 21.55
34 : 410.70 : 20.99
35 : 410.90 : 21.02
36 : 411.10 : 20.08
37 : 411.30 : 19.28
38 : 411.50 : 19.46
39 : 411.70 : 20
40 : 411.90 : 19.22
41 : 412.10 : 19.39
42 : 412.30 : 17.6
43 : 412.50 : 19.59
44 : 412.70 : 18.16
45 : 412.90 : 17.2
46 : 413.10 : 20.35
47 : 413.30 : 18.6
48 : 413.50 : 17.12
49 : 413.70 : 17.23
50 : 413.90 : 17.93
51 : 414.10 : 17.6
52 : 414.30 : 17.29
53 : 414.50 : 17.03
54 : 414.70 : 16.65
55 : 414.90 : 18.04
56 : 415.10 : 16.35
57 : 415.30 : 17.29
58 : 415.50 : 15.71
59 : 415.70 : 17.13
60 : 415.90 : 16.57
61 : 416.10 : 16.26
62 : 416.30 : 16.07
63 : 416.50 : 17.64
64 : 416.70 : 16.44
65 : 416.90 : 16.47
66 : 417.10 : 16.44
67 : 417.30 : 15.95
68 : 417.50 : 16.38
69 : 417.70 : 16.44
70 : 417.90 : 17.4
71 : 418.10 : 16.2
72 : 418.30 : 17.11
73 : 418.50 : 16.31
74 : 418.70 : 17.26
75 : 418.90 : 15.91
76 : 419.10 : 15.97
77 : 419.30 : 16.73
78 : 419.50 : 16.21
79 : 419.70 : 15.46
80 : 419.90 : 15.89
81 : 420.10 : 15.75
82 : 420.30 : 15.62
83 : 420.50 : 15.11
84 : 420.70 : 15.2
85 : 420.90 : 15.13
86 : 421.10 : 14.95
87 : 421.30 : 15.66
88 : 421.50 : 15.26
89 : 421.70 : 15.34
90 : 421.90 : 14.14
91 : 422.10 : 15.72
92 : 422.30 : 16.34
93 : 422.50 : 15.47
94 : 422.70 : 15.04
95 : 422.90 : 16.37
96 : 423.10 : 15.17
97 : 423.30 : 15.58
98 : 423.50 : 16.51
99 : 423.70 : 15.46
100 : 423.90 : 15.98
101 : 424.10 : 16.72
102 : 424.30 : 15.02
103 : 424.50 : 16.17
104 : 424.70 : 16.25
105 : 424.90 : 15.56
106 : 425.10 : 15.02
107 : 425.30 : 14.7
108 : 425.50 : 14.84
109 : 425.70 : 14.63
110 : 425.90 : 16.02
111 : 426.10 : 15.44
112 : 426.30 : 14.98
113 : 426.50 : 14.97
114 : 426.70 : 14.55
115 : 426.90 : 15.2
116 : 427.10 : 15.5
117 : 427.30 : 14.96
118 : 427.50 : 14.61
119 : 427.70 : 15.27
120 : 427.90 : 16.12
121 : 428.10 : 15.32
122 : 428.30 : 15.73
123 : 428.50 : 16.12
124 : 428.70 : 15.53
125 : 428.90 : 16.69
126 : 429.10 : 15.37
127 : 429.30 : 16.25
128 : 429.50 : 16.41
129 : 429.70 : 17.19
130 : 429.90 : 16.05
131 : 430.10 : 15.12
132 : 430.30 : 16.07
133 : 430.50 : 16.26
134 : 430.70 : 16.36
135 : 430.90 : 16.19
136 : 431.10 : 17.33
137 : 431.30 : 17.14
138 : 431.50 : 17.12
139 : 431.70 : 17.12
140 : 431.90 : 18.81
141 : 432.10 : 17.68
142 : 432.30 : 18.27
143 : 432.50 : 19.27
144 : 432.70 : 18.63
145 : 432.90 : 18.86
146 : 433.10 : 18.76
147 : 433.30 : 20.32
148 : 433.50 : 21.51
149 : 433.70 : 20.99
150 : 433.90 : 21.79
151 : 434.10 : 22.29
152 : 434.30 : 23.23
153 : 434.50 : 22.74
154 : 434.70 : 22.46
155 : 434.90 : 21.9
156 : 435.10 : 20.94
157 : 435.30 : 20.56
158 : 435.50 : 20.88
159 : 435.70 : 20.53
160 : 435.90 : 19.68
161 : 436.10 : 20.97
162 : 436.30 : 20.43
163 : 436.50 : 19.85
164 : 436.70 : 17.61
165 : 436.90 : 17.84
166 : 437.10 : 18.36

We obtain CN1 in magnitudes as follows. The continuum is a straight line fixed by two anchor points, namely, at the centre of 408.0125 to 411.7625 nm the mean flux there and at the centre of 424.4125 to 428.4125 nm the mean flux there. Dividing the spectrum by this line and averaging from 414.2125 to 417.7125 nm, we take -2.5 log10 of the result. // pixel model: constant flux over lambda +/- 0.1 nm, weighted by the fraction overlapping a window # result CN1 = 0.09 mag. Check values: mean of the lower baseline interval 19.9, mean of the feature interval 16.7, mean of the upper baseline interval 15.3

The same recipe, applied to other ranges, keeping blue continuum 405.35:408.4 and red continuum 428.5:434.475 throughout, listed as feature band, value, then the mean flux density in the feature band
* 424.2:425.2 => 0.15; 15.6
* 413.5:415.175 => 0.03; 17.3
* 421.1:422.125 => 0.18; 15.2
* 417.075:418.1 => 0.08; 16.5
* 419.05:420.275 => 0.12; 16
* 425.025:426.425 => 0.19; 15.1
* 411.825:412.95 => -0.05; 18.6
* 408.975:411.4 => -0.16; 20.5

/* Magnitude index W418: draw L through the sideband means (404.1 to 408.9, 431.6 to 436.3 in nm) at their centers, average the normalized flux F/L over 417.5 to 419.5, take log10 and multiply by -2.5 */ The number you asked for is 0.138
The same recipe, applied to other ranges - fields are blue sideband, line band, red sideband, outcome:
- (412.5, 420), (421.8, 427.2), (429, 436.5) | 0.16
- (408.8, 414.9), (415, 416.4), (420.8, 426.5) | 0.09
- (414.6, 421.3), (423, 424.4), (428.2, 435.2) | 0.09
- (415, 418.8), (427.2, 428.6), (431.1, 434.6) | 0.21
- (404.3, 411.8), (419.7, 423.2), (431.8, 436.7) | 0.26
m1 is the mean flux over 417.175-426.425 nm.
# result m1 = 15.7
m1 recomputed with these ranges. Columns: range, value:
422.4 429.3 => 15.5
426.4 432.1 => 16.1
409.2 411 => 20.7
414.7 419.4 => 16.6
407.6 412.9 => 19.5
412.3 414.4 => 18.1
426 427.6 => 15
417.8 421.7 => 15.9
